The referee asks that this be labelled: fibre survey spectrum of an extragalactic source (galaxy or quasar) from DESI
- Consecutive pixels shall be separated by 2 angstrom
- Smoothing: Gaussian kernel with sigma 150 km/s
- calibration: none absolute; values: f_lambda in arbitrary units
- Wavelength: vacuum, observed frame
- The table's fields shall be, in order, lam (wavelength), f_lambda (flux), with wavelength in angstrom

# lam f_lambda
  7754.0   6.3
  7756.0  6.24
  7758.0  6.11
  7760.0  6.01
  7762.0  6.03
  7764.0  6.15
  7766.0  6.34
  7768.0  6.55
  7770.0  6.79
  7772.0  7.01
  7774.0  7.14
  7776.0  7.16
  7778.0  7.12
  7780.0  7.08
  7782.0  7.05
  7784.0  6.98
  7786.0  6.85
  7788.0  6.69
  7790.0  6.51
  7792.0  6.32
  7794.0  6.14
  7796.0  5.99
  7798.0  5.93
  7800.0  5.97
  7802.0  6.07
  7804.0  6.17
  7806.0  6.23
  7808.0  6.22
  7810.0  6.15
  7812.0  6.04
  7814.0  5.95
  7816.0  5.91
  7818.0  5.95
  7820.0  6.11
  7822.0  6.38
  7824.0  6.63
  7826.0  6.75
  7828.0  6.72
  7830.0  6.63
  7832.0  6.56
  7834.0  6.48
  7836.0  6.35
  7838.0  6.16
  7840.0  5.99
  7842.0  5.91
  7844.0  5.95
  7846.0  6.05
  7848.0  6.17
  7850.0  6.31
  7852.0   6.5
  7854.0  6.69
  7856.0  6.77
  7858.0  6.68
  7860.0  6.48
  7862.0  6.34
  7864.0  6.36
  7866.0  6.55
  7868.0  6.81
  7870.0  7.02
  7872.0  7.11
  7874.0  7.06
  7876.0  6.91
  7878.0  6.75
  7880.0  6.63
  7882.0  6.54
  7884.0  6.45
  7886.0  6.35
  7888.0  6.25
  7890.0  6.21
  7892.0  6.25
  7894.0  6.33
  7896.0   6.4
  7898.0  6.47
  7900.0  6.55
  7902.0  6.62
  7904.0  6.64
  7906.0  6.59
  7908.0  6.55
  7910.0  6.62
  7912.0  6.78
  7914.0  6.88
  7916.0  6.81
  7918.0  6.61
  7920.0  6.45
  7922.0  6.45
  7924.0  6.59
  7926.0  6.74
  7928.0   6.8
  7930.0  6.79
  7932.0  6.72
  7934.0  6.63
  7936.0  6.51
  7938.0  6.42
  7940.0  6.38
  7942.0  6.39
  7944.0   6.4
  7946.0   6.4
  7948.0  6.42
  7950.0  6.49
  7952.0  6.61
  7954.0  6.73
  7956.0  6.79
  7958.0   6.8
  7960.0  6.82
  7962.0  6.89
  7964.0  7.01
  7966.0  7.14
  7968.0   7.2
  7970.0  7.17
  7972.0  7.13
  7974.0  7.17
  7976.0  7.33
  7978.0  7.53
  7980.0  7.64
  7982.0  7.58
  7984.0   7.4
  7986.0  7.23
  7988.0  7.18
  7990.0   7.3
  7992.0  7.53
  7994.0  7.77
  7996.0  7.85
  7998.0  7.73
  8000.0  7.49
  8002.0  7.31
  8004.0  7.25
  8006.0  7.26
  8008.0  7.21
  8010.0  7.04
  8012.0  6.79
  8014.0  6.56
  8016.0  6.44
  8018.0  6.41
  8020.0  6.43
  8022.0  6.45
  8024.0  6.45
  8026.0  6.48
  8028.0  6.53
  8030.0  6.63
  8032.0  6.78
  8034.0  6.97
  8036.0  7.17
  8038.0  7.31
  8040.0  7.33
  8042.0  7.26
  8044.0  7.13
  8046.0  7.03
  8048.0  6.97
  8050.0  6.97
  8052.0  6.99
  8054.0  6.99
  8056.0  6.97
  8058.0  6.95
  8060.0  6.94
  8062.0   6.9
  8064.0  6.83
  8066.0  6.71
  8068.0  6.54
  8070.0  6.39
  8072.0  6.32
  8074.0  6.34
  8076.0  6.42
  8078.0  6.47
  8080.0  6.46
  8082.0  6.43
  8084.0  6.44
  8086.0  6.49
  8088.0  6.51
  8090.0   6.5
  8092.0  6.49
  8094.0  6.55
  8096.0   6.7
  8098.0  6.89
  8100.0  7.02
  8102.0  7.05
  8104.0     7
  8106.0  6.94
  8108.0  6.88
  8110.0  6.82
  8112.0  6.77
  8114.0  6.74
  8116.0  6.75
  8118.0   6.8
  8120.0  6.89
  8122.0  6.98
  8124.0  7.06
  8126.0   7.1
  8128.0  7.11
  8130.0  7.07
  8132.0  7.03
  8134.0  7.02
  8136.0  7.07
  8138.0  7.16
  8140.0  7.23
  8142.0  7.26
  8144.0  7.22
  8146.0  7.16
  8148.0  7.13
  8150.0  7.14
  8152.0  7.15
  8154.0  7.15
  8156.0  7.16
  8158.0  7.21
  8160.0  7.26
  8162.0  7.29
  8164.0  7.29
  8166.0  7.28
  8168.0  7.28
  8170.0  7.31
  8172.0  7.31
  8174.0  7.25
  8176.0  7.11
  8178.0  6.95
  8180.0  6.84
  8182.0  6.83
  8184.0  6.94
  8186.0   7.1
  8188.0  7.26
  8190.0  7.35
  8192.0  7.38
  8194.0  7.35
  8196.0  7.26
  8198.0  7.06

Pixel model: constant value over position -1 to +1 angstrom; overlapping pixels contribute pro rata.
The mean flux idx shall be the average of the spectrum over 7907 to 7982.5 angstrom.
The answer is 6.79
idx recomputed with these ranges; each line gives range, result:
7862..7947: 6.59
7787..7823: 6.15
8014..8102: 6.72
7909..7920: 6.71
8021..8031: 6.51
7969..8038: 7.1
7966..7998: 7.4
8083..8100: 6.6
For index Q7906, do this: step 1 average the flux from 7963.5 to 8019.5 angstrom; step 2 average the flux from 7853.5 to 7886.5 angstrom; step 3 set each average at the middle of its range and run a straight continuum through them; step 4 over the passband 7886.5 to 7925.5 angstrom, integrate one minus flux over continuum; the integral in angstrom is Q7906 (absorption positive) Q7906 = 1.8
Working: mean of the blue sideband 6.68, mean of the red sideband 7.23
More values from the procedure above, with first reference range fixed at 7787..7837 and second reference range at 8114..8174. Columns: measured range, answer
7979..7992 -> -1.3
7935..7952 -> 0.5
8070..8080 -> 0.8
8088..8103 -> 0.6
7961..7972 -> -0.7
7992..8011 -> -1.9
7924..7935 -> -0.2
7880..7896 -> 0.3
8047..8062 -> -0.1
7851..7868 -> -0.4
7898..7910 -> -0.1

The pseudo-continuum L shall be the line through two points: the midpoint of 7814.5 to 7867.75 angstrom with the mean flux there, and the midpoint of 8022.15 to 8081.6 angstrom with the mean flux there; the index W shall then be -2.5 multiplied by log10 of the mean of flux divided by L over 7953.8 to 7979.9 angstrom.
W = -0.07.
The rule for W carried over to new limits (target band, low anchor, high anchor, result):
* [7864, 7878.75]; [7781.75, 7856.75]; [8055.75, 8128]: -0.08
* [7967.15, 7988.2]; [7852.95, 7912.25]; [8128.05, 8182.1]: -0.08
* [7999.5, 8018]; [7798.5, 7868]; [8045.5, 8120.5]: -0.06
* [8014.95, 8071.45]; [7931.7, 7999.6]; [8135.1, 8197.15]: 0.04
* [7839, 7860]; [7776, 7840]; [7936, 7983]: 0.04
